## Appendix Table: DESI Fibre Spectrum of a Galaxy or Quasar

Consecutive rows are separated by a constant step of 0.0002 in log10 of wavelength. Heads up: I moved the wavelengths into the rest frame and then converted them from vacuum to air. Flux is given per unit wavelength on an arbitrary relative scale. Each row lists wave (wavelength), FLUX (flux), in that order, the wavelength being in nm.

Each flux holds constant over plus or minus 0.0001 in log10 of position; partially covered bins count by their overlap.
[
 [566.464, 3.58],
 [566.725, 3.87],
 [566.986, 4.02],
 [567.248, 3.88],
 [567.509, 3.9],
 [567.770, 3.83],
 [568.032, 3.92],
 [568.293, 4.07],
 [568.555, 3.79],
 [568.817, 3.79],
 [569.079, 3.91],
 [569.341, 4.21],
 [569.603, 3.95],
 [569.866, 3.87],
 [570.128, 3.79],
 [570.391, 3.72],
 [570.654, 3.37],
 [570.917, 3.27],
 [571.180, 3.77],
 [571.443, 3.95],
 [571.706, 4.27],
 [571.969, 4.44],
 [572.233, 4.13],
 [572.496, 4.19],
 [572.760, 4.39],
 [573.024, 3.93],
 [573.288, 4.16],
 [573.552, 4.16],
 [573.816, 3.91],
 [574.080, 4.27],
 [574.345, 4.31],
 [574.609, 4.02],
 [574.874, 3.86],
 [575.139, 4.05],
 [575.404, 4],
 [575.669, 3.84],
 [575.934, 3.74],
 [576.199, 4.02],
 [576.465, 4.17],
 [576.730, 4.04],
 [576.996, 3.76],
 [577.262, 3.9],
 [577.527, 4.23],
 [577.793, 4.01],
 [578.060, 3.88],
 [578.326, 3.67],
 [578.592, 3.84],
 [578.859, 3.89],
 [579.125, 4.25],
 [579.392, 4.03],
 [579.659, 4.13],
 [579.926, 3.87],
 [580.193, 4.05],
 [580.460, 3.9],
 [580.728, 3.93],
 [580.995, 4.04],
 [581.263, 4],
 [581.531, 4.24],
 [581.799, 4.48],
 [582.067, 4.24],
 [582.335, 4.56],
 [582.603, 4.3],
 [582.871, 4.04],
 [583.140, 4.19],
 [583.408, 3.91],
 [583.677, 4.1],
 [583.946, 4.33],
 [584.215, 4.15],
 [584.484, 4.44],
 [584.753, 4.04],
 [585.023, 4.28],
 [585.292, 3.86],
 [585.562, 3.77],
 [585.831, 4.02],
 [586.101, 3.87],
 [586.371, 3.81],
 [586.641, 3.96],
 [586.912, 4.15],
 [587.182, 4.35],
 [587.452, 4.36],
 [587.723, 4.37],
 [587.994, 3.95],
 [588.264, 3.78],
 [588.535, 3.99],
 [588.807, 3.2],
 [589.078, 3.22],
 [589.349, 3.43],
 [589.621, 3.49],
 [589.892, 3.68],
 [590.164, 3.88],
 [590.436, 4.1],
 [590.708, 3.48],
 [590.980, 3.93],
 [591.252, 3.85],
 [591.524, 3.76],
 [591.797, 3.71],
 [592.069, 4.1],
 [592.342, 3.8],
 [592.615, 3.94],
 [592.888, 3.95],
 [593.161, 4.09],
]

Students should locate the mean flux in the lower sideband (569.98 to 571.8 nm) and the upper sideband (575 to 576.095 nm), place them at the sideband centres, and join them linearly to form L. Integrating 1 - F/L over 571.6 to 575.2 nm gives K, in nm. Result -0.31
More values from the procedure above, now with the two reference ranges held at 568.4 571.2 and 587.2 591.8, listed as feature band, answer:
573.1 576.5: -0.234 nm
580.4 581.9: -0.126 nm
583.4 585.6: -0.196 nm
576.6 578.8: -0.080 nm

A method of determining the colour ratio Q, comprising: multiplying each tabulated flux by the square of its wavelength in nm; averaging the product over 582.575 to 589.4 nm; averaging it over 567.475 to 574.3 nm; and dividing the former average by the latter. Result 1.06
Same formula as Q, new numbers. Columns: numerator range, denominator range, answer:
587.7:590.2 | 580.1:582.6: 0.90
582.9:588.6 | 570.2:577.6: 1.06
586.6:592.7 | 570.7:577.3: 1.01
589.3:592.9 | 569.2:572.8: 1.03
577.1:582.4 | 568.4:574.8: 1.05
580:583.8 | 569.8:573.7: 1.08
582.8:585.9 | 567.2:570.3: 1.11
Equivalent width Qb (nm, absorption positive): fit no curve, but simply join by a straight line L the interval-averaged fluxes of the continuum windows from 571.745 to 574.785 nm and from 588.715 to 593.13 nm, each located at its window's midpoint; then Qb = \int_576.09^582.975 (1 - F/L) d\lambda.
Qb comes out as -0.07 nm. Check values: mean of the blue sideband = 4.17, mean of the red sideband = 3.73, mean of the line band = 4.06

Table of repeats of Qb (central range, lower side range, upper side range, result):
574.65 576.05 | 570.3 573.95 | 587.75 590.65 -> 0.01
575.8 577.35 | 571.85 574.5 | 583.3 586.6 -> 0.08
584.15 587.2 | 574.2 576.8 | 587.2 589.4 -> -0.14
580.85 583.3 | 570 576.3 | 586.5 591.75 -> -0.21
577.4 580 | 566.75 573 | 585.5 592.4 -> -0.06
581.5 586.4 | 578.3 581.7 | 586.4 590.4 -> -0.26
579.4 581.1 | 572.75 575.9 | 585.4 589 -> 0.01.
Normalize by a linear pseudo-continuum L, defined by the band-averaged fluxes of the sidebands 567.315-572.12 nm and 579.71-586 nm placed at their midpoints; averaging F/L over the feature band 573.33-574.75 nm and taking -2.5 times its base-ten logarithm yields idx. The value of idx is -0.05 mag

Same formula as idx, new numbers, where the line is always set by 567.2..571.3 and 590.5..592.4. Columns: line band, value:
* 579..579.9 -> -0.08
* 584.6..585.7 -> -0.05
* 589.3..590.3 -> 0.05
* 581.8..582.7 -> -0.15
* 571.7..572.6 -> -0.12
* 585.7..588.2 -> -0.07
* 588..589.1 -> 0.05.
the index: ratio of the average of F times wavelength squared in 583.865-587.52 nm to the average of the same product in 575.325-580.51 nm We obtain 1.1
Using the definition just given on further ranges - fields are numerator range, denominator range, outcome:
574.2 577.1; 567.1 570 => 1.04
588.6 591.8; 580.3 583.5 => 0.90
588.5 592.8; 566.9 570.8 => 1.04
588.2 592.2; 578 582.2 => 0.95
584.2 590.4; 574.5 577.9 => 1.02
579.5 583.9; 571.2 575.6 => 1.03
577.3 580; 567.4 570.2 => 1.05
